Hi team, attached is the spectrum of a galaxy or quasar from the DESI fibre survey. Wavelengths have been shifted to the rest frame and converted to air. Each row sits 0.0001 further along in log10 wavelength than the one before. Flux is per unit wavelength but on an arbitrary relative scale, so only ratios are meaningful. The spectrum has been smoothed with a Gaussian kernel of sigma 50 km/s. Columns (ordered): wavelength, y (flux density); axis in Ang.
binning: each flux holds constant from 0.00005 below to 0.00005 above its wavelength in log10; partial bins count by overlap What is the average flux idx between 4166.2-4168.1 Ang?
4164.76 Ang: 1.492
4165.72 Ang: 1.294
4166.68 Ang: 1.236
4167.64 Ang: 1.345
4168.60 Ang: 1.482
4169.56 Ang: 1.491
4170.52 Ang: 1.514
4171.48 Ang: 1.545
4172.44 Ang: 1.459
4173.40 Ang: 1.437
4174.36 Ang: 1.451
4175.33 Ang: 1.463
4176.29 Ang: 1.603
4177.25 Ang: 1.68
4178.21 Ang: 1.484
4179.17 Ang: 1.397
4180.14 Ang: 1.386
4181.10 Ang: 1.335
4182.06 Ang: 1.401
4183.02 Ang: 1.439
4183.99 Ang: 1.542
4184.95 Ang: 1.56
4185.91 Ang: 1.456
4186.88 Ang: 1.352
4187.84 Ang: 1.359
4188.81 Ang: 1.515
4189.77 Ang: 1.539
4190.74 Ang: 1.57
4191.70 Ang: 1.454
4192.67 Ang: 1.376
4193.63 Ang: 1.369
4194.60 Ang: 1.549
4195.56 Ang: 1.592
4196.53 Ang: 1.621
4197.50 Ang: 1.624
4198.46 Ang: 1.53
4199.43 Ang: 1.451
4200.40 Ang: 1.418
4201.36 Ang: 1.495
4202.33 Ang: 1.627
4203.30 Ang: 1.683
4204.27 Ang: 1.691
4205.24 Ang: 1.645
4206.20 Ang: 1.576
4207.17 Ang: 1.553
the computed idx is 1.29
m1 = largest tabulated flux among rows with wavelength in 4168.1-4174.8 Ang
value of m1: 1.545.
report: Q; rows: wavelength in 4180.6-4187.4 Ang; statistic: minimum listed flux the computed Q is 1.335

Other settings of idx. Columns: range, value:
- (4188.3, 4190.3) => 1.52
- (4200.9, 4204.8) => 1.62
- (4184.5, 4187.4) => 1.45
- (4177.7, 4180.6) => 1.42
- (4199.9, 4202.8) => 1.51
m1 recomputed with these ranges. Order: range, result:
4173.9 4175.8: 1.463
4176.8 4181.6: 1.68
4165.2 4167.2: 1.294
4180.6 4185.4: 1.56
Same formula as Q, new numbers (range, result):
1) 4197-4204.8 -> 1.418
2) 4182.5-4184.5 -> 1.439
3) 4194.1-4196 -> 1.549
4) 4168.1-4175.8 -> 1.437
